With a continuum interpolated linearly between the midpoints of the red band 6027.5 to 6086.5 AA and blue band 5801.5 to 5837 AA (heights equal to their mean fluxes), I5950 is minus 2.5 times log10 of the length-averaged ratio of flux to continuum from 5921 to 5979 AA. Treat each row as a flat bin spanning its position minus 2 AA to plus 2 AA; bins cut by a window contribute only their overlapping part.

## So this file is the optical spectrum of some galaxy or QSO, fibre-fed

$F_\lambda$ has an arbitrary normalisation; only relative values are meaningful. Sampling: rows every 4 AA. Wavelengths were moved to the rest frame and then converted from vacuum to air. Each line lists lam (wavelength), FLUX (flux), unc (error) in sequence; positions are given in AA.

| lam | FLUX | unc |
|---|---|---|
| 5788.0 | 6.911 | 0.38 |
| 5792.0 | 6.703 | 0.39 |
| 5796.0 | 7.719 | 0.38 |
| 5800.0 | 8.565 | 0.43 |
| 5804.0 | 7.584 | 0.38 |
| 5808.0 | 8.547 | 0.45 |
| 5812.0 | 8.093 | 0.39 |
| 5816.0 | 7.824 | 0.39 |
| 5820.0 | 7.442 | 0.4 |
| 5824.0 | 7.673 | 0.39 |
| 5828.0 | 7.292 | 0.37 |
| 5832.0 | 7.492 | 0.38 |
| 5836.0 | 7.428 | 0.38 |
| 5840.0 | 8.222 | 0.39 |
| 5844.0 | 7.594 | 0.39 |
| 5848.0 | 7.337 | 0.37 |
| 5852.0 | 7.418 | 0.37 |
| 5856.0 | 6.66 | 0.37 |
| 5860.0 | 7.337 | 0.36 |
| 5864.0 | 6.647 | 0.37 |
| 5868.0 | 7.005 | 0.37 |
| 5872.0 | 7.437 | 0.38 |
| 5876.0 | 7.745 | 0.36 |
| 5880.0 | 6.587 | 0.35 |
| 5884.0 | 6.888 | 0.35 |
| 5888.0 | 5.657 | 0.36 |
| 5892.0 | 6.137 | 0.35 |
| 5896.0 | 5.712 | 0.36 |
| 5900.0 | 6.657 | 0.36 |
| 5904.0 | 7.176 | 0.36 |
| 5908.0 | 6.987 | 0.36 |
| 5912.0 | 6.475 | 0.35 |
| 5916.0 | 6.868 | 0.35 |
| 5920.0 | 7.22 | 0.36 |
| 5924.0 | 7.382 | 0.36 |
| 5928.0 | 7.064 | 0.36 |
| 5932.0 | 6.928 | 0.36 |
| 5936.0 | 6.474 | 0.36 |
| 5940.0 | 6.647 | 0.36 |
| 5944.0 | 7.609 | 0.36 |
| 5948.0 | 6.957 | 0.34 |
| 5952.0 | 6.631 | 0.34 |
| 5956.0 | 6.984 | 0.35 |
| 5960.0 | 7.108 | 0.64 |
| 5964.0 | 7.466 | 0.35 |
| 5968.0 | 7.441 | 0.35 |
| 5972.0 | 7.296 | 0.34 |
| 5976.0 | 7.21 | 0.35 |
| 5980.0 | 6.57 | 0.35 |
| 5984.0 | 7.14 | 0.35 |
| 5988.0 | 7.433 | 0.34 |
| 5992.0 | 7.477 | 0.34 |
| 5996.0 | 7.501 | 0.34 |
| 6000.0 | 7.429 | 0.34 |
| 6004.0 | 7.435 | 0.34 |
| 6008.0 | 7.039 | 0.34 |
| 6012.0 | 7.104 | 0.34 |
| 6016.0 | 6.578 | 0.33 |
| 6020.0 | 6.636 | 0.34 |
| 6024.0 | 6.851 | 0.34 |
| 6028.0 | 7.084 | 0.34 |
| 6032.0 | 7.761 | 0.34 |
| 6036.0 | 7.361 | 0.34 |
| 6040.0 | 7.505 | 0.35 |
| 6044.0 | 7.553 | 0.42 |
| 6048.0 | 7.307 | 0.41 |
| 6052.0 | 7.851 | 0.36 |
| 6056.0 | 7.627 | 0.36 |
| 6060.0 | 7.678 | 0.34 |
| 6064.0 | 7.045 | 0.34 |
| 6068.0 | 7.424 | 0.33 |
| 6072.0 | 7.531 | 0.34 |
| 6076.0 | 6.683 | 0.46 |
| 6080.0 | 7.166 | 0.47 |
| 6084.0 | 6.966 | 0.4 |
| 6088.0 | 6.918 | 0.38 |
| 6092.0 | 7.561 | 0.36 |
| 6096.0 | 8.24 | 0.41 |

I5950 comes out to 0.07 mag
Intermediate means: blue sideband 7.73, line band 7.08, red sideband 7.37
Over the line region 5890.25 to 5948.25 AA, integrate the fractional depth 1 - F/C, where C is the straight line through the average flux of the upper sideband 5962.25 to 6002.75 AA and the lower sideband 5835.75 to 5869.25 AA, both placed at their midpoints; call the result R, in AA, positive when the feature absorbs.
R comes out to 3.8 AA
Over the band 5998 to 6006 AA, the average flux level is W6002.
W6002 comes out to 7.43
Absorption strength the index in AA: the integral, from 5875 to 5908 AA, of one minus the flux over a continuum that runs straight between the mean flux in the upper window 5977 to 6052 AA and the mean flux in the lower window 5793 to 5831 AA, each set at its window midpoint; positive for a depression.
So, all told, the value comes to 4.5 AA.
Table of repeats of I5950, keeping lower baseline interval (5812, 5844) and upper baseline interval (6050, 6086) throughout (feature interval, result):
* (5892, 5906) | 0.17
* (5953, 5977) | 0.04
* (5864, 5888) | 0.09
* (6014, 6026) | 0.11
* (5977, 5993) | 0.05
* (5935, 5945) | 0.09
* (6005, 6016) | 0.06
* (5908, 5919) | 0.12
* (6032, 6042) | -0.02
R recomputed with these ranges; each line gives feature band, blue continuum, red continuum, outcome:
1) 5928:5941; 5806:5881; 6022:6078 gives 1.20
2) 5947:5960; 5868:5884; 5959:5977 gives 0.73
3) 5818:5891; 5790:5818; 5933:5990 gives 3.94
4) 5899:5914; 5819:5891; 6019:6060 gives 0.86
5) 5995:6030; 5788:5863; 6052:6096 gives 1.57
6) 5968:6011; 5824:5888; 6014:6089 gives -0.11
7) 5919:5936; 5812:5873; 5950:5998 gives 0.47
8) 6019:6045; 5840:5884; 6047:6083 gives 0.26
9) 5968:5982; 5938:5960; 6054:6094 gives -0.10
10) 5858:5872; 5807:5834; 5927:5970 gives 0.80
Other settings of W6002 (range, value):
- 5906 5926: 6.99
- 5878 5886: 6.74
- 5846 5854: 7.38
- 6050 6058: 7.74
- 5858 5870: 7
